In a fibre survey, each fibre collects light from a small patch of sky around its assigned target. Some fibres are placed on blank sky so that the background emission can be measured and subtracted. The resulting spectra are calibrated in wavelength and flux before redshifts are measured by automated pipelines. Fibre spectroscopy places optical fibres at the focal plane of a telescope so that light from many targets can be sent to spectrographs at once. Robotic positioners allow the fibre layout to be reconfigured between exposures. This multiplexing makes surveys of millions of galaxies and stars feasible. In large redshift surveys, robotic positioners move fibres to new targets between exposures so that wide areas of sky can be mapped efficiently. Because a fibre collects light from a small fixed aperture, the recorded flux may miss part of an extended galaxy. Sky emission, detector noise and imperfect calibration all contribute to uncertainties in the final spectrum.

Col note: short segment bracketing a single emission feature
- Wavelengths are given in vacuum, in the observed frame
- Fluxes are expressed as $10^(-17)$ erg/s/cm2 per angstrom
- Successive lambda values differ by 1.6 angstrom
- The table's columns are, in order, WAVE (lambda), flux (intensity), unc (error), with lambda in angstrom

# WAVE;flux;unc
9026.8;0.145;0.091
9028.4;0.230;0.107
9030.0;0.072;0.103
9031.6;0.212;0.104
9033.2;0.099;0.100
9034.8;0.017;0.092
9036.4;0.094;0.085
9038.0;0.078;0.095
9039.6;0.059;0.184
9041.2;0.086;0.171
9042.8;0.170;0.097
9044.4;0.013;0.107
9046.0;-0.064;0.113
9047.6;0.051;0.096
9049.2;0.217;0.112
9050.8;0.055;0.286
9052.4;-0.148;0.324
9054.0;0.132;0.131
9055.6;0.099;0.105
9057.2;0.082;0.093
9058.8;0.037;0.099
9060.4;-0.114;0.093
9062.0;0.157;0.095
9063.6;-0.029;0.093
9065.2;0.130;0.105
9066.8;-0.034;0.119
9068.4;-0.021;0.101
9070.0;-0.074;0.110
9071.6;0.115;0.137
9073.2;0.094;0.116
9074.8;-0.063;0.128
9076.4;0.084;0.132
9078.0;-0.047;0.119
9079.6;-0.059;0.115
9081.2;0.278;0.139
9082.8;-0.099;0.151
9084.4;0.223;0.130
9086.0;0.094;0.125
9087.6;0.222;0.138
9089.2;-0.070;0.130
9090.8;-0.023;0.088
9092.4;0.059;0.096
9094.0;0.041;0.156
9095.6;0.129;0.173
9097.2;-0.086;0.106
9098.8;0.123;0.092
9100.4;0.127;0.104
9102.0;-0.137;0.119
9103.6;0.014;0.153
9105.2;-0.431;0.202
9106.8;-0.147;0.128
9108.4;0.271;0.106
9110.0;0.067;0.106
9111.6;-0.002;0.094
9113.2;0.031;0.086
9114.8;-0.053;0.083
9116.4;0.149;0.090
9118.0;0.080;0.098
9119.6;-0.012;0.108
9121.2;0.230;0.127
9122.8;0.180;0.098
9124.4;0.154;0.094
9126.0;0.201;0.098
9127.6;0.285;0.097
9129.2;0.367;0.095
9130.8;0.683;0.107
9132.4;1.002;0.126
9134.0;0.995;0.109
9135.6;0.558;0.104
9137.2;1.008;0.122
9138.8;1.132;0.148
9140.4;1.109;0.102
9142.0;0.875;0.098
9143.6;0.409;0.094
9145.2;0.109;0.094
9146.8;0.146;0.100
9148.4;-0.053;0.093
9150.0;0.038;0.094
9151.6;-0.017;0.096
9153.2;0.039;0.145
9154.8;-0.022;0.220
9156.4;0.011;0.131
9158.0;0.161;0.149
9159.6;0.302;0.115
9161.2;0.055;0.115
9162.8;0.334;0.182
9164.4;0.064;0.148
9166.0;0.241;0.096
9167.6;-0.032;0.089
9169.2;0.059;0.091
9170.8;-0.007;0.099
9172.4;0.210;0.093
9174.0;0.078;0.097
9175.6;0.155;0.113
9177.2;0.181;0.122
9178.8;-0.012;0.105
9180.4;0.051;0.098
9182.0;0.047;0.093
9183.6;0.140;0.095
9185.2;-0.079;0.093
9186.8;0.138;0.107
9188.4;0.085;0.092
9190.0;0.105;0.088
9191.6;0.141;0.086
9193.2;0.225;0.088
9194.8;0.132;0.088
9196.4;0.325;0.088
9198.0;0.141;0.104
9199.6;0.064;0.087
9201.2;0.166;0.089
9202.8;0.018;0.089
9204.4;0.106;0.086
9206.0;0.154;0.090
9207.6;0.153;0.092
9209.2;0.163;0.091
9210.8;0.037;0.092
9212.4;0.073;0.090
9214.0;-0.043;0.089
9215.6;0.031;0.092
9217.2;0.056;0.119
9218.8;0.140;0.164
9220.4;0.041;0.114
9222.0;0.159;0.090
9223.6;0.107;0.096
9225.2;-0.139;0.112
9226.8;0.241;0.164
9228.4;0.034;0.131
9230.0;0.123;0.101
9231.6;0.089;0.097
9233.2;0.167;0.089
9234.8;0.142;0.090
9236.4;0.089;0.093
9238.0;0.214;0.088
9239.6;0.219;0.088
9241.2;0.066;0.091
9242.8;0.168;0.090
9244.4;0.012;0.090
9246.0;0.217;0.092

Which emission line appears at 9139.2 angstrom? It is [O II] 3727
